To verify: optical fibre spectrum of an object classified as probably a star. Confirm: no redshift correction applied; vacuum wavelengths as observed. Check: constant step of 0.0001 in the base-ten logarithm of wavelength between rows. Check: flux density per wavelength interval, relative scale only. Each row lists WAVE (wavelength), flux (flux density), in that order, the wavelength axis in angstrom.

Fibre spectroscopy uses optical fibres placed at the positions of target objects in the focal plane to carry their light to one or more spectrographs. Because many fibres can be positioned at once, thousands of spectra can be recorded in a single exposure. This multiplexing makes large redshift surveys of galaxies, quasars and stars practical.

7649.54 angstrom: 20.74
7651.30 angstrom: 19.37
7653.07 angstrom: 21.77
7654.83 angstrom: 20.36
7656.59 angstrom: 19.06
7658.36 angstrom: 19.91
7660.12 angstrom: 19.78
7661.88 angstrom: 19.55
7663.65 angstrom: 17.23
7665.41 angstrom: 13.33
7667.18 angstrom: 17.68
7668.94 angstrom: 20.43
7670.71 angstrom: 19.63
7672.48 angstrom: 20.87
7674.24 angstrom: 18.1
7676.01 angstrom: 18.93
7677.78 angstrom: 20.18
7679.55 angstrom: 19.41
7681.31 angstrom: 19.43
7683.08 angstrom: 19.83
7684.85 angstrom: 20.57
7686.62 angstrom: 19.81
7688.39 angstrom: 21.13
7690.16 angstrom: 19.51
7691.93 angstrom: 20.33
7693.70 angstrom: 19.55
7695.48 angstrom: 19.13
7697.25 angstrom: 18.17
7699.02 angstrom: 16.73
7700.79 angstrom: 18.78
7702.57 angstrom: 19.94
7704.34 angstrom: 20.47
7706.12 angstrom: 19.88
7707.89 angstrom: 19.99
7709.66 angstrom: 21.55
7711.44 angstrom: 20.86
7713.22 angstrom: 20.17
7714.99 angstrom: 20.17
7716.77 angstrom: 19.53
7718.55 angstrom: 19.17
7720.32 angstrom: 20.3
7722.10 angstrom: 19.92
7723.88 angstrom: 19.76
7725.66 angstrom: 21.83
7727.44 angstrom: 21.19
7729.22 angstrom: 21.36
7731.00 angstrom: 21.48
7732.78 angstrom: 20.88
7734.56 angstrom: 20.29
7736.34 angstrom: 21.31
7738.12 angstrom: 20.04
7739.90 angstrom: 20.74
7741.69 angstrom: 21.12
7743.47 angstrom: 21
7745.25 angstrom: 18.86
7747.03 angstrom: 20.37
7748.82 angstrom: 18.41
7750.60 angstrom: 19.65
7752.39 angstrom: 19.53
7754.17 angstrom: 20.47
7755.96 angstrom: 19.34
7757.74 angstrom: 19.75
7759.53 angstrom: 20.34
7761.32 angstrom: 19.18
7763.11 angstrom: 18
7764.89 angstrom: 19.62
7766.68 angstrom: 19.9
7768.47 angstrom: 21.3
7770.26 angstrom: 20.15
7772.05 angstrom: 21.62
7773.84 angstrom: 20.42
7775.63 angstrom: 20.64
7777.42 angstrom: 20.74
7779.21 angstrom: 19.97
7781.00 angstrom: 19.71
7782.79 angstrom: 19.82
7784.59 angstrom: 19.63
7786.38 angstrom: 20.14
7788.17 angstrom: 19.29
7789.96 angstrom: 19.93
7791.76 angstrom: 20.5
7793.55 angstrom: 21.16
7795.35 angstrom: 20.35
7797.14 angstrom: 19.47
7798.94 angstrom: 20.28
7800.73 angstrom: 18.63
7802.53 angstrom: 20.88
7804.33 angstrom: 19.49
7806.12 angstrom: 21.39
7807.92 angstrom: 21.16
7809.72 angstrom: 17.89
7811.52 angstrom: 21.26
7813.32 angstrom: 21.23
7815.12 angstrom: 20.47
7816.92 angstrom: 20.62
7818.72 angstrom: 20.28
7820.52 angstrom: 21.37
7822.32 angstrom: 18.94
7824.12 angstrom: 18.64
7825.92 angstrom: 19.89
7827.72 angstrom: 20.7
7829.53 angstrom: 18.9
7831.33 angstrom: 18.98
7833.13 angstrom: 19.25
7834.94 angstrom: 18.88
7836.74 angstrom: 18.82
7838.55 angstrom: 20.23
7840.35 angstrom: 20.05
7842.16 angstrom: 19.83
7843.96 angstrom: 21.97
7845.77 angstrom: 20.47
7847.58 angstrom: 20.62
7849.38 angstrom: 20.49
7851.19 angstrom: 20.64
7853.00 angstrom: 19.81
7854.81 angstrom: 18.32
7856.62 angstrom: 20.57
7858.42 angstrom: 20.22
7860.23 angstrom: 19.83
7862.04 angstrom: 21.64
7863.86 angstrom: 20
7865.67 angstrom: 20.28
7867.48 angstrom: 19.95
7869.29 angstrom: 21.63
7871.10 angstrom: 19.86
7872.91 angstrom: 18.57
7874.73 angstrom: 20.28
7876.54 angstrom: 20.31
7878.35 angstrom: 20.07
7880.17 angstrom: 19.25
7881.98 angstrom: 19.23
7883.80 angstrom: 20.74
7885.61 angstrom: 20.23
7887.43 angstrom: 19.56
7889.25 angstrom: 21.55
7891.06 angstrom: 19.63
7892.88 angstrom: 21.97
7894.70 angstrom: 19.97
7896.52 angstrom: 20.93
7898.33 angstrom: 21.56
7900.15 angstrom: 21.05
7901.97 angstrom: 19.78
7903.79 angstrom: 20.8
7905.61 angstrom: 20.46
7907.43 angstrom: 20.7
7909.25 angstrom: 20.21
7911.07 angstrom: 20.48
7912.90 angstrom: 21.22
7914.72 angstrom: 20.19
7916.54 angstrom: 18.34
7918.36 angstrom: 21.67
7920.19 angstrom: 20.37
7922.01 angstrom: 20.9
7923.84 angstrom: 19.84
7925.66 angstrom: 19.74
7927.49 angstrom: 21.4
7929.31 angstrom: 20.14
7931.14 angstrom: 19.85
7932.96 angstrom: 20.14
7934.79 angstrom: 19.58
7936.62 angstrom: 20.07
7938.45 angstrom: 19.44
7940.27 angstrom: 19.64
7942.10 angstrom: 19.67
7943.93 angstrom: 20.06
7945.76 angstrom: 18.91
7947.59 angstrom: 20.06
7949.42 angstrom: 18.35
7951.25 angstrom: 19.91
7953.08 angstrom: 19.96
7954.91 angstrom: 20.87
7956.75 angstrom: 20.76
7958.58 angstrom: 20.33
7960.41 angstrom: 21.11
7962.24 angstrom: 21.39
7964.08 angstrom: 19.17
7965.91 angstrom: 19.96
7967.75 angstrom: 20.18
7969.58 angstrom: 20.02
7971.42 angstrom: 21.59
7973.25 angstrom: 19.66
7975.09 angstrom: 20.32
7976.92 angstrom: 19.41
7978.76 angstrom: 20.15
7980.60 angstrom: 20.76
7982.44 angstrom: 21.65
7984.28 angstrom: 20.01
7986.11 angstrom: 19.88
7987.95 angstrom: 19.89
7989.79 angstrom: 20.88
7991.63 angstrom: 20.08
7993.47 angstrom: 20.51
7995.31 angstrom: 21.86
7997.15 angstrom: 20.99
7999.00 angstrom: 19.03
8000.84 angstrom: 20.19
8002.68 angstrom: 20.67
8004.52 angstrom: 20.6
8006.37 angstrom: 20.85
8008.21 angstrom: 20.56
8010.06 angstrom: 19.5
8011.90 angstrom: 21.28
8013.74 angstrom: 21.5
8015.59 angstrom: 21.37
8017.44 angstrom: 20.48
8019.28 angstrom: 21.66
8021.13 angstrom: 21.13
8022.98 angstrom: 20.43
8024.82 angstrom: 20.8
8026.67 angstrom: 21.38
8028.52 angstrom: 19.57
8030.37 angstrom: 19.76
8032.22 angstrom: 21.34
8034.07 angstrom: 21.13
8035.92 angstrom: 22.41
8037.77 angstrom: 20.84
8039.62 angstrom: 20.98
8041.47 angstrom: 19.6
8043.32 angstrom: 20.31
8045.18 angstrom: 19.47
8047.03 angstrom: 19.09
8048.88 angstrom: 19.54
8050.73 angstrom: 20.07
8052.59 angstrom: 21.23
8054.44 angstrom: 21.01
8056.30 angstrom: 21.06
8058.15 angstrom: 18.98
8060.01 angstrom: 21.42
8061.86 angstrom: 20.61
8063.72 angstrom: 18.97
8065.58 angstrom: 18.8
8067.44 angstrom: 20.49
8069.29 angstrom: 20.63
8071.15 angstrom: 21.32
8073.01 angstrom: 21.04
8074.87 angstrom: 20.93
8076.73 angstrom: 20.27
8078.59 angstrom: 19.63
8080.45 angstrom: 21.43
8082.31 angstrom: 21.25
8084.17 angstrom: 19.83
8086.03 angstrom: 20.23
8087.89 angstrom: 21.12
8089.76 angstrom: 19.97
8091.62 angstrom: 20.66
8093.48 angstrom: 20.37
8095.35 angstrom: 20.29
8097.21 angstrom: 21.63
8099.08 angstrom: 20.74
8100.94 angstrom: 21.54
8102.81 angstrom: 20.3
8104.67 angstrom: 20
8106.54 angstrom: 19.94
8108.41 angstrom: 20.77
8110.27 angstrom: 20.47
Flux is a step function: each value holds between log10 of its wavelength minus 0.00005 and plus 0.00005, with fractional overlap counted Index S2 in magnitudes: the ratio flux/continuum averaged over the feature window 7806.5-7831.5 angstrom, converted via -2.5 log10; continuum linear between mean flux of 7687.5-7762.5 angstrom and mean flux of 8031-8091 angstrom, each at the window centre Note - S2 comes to 0.00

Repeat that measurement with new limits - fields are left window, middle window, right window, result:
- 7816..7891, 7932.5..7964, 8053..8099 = 0.01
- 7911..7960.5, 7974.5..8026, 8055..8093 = -0.02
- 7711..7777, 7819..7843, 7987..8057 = 0.04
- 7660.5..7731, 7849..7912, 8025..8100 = -0.01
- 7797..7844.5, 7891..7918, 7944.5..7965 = -0.03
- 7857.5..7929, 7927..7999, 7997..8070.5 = 0.01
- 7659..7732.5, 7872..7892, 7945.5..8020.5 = 0.01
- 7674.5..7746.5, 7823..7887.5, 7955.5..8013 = 0.02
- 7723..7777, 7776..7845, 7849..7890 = 0.01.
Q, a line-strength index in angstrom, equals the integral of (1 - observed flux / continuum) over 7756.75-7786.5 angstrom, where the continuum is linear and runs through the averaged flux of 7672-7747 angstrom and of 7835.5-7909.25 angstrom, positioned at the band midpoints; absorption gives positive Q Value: 0.1 angstrom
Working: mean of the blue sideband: 20.1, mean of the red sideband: 20.3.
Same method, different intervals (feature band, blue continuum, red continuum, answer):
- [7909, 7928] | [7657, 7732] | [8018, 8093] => -0.18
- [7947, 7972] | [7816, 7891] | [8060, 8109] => 0.00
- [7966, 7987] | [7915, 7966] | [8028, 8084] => -0.14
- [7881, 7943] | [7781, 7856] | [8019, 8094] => -0.37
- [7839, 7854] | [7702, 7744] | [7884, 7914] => 0.10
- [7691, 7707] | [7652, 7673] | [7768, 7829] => 0.15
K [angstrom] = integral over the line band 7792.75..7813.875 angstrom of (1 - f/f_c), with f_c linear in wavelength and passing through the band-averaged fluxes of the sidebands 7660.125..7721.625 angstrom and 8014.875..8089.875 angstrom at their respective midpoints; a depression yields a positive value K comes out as -0.5 angstrom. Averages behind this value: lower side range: 19.4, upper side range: 20.5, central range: 20.2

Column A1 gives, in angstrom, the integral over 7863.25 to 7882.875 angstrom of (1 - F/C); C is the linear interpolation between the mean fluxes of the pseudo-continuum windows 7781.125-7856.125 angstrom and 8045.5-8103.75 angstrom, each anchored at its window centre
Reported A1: 0.16 angstrom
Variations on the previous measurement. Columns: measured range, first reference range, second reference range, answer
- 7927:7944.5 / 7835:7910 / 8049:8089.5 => 0.3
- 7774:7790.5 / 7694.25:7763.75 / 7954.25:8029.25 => 0.1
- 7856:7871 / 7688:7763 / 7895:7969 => -0.2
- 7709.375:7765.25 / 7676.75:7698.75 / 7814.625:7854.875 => -1.2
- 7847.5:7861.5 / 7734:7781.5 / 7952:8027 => 0.1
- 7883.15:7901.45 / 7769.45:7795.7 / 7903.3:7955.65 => -0.5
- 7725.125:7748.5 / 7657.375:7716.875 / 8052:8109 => -1.4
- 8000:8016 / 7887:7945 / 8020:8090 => -0.2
